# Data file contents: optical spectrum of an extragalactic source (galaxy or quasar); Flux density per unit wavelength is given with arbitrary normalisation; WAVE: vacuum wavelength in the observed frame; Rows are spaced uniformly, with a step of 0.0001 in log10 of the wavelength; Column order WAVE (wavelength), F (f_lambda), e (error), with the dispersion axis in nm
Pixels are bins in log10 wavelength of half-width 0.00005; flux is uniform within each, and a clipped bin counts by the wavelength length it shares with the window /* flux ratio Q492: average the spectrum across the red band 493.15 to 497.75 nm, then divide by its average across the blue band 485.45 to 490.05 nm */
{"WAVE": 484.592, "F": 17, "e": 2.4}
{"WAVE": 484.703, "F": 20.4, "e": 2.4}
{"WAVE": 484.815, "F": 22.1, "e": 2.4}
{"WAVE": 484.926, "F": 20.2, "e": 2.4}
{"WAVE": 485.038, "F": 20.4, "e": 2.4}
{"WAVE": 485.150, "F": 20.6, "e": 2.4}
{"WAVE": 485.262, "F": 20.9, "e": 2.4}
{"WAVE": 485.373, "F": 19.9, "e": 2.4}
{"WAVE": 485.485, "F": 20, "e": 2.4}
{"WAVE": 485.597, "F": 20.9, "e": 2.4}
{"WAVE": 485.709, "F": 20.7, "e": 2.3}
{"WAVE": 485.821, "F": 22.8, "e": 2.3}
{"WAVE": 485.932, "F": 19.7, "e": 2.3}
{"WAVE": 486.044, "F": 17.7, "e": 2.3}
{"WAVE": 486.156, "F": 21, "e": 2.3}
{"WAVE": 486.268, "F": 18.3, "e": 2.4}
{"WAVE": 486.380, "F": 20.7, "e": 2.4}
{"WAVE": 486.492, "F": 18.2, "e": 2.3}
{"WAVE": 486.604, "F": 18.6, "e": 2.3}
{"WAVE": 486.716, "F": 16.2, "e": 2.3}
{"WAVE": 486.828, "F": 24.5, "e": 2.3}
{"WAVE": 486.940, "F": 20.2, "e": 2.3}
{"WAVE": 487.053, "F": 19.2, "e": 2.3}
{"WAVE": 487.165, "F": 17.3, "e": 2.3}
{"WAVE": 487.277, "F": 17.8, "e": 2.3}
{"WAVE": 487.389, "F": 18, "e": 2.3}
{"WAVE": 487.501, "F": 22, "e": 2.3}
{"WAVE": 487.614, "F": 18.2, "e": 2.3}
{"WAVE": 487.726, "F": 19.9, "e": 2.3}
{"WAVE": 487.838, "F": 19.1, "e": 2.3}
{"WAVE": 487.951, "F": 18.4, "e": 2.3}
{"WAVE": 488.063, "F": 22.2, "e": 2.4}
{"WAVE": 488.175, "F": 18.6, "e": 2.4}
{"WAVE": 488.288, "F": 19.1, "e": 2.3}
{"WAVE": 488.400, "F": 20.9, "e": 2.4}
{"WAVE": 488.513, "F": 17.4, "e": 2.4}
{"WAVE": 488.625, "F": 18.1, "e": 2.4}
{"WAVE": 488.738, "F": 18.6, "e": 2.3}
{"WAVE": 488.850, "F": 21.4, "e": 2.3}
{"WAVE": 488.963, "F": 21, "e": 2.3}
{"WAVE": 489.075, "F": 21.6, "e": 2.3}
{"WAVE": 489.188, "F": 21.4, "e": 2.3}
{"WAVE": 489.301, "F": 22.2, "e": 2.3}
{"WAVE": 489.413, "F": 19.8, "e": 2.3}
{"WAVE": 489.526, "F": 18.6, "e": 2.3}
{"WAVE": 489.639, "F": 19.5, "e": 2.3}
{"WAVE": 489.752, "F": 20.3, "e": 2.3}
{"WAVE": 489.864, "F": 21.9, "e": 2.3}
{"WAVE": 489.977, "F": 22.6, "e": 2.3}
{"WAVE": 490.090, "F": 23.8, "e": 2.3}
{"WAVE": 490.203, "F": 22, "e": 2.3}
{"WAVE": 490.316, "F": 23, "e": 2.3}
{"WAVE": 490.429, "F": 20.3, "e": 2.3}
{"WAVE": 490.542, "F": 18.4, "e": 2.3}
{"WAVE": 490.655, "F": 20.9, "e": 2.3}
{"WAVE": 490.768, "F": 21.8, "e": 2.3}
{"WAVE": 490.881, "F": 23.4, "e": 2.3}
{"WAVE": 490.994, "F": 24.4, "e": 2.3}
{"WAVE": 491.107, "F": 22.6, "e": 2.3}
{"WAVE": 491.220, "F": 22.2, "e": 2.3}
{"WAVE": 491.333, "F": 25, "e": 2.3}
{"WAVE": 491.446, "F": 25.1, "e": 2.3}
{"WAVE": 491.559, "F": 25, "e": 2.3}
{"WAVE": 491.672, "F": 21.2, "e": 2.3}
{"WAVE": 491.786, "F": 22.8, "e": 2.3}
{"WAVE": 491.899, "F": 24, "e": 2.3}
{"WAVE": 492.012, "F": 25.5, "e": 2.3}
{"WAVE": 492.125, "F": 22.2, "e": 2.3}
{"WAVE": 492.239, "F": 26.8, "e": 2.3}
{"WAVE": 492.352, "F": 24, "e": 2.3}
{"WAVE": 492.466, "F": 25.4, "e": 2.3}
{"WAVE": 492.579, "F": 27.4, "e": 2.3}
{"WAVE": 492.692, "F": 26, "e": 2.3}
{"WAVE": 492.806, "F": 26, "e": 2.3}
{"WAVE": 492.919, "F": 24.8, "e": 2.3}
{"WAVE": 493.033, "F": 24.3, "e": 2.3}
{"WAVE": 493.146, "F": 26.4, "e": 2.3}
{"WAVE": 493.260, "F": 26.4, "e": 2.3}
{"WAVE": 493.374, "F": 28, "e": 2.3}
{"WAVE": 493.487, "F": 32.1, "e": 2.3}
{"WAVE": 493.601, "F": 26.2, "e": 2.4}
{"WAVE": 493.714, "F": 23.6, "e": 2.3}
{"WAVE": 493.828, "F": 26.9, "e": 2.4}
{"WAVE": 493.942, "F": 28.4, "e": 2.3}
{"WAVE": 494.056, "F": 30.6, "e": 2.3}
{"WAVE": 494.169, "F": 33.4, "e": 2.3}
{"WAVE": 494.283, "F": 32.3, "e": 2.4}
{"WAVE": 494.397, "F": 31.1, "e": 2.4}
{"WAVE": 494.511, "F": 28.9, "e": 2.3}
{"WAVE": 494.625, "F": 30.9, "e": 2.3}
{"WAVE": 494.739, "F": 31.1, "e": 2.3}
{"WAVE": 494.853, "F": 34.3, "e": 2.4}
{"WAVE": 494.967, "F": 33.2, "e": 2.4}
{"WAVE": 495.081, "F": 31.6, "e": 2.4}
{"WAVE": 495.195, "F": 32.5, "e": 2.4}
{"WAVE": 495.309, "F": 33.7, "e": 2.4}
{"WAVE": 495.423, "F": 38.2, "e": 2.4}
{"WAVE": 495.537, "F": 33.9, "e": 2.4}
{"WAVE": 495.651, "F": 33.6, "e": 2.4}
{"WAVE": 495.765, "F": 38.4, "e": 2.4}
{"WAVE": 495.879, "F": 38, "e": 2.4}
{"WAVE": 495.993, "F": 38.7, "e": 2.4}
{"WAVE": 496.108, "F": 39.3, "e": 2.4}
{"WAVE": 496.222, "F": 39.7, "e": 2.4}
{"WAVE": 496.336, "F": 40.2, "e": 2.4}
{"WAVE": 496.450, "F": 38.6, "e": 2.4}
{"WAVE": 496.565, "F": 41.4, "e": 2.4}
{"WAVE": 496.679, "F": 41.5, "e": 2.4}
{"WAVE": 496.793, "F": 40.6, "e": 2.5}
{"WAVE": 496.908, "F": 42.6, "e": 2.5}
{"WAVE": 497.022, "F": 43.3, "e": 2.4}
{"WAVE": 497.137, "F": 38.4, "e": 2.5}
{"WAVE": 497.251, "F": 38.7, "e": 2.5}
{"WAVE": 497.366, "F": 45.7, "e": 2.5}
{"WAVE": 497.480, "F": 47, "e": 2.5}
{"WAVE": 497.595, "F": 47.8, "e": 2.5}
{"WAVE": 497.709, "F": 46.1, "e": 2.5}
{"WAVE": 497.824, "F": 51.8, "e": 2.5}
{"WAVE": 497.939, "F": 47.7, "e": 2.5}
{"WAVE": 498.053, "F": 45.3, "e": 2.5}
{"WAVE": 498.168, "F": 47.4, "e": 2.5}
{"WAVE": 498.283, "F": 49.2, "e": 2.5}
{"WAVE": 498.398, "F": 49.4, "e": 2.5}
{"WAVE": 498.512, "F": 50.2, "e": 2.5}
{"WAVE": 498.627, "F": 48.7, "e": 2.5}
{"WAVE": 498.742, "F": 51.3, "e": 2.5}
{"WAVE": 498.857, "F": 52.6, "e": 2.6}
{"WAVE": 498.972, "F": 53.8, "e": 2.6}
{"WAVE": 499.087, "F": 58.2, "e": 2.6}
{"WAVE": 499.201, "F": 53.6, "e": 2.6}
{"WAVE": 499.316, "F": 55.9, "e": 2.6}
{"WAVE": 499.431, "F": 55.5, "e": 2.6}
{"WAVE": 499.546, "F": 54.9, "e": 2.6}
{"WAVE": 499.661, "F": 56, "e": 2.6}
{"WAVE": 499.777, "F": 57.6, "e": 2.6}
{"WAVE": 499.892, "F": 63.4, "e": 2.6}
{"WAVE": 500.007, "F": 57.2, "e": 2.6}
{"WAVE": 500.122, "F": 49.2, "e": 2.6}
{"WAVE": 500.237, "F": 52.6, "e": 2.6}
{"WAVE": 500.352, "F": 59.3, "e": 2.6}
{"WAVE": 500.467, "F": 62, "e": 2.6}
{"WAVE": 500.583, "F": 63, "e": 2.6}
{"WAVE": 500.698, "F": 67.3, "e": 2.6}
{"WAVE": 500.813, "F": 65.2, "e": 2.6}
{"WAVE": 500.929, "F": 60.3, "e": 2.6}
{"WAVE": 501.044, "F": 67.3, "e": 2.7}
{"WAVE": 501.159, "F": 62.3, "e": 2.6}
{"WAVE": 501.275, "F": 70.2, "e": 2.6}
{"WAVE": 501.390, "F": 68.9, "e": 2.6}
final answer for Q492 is 1.79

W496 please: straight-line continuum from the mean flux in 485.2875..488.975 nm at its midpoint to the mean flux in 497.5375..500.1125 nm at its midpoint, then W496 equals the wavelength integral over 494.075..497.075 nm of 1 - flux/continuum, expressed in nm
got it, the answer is 0.50 nm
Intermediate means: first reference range 19.6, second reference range 52.4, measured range 36.1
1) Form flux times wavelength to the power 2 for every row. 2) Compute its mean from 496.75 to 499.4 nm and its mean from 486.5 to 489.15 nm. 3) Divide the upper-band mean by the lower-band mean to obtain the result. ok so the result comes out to 2.58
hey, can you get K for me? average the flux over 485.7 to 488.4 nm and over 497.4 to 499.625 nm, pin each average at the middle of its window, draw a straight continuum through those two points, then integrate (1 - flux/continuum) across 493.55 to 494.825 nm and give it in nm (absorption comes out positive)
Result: 0.31 nm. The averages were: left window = 19.5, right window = 50.9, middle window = 29.5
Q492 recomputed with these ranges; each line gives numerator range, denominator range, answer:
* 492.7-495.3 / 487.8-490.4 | 1.43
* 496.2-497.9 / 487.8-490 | 2.14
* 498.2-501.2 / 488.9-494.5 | 2.32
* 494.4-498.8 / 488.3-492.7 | 1.83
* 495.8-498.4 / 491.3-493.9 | 1.70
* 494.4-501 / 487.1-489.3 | 2.37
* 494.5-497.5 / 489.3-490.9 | 1.78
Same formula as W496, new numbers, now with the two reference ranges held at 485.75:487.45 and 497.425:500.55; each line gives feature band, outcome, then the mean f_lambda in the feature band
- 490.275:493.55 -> 0.91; 24.3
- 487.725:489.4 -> 0.32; 20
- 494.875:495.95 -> 0.21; 34.8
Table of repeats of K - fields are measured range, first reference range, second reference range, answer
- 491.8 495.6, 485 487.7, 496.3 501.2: 0.984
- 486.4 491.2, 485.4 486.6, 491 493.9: 0.407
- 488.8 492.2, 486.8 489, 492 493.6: 0.125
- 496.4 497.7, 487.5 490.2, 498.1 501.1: 0.141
